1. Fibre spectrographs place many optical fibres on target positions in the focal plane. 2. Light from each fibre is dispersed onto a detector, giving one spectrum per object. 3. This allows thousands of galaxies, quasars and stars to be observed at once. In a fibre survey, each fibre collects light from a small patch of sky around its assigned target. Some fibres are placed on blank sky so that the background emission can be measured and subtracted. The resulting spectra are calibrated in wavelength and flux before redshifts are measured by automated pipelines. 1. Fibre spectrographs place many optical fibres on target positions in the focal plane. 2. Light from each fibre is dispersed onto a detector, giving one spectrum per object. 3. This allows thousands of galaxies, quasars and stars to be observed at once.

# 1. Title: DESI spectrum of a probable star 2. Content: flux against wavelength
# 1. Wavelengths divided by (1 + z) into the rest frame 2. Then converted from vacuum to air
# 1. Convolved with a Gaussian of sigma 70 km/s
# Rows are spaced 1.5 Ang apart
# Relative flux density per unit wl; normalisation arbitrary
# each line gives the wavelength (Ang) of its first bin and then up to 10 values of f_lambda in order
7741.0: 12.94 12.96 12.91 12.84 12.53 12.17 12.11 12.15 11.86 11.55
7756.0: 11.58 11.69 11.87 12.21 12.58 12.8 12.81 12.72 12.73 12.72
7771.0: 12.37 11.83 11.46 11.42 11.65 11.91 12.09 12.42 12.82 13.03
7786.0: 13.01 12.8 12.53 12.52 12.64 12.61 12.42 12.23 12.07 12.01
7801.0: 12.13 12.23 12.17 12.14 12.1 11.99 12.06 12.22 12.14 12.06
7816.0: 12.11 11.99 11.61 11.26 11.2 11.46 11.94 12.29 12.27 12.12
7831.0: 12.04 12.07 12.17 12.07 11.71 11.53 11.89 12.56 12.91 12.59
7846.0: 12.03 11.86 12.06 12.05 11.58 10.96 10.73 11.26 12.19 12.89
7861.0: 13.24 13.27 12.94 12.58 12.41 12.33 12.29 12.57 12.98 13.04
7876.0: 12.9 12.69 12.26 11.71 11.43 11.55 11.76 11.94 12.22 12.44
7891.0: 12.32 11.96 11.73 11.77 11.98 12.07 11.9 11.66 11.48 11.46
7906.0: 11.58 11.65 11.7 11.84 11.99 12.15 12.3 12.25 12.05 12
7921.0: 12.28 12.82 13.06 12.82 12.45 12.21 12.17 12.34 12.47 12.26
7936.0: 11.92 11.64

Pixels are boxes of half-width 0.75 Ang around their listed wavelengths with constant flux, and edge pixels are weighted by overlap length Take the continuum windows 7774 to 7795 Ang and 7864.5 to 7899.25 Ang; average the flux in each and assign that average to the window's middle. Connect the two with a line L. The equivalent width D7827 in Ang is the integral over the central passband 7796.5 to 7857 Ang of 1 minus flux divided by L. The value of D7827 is 1.80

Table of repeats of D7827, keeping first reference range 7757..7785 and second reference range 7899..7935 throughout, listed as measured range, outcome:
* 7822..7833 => 0.22 Ang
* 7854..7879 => -0.67 Ang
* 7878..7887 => 0.27 Ang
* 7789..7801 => -0.11 Ang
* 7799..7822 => 0.45 Ang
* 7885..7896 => 0.10 Ang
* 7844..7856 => 0.48 Ang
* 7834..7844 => 0.06 Ang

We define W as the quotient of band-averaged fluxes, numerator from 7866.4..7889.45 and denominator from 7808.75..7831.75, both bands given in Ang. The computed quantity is 1.03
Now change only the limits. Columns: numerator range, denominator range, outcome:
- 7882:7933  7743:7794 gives 0.98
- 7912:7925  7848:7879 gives 1.00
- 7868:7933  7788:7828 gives 1.00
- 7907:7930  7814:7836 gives 1.03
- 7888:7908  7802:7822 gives 0.99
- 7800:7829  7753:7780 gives 0.99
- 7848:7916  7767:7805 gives 0.98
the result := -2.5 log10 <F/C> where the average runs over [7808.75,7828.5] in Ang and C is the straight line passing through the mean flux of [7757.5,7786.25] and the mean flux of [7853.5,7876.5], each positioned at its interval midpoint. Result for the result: 0.04 mag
